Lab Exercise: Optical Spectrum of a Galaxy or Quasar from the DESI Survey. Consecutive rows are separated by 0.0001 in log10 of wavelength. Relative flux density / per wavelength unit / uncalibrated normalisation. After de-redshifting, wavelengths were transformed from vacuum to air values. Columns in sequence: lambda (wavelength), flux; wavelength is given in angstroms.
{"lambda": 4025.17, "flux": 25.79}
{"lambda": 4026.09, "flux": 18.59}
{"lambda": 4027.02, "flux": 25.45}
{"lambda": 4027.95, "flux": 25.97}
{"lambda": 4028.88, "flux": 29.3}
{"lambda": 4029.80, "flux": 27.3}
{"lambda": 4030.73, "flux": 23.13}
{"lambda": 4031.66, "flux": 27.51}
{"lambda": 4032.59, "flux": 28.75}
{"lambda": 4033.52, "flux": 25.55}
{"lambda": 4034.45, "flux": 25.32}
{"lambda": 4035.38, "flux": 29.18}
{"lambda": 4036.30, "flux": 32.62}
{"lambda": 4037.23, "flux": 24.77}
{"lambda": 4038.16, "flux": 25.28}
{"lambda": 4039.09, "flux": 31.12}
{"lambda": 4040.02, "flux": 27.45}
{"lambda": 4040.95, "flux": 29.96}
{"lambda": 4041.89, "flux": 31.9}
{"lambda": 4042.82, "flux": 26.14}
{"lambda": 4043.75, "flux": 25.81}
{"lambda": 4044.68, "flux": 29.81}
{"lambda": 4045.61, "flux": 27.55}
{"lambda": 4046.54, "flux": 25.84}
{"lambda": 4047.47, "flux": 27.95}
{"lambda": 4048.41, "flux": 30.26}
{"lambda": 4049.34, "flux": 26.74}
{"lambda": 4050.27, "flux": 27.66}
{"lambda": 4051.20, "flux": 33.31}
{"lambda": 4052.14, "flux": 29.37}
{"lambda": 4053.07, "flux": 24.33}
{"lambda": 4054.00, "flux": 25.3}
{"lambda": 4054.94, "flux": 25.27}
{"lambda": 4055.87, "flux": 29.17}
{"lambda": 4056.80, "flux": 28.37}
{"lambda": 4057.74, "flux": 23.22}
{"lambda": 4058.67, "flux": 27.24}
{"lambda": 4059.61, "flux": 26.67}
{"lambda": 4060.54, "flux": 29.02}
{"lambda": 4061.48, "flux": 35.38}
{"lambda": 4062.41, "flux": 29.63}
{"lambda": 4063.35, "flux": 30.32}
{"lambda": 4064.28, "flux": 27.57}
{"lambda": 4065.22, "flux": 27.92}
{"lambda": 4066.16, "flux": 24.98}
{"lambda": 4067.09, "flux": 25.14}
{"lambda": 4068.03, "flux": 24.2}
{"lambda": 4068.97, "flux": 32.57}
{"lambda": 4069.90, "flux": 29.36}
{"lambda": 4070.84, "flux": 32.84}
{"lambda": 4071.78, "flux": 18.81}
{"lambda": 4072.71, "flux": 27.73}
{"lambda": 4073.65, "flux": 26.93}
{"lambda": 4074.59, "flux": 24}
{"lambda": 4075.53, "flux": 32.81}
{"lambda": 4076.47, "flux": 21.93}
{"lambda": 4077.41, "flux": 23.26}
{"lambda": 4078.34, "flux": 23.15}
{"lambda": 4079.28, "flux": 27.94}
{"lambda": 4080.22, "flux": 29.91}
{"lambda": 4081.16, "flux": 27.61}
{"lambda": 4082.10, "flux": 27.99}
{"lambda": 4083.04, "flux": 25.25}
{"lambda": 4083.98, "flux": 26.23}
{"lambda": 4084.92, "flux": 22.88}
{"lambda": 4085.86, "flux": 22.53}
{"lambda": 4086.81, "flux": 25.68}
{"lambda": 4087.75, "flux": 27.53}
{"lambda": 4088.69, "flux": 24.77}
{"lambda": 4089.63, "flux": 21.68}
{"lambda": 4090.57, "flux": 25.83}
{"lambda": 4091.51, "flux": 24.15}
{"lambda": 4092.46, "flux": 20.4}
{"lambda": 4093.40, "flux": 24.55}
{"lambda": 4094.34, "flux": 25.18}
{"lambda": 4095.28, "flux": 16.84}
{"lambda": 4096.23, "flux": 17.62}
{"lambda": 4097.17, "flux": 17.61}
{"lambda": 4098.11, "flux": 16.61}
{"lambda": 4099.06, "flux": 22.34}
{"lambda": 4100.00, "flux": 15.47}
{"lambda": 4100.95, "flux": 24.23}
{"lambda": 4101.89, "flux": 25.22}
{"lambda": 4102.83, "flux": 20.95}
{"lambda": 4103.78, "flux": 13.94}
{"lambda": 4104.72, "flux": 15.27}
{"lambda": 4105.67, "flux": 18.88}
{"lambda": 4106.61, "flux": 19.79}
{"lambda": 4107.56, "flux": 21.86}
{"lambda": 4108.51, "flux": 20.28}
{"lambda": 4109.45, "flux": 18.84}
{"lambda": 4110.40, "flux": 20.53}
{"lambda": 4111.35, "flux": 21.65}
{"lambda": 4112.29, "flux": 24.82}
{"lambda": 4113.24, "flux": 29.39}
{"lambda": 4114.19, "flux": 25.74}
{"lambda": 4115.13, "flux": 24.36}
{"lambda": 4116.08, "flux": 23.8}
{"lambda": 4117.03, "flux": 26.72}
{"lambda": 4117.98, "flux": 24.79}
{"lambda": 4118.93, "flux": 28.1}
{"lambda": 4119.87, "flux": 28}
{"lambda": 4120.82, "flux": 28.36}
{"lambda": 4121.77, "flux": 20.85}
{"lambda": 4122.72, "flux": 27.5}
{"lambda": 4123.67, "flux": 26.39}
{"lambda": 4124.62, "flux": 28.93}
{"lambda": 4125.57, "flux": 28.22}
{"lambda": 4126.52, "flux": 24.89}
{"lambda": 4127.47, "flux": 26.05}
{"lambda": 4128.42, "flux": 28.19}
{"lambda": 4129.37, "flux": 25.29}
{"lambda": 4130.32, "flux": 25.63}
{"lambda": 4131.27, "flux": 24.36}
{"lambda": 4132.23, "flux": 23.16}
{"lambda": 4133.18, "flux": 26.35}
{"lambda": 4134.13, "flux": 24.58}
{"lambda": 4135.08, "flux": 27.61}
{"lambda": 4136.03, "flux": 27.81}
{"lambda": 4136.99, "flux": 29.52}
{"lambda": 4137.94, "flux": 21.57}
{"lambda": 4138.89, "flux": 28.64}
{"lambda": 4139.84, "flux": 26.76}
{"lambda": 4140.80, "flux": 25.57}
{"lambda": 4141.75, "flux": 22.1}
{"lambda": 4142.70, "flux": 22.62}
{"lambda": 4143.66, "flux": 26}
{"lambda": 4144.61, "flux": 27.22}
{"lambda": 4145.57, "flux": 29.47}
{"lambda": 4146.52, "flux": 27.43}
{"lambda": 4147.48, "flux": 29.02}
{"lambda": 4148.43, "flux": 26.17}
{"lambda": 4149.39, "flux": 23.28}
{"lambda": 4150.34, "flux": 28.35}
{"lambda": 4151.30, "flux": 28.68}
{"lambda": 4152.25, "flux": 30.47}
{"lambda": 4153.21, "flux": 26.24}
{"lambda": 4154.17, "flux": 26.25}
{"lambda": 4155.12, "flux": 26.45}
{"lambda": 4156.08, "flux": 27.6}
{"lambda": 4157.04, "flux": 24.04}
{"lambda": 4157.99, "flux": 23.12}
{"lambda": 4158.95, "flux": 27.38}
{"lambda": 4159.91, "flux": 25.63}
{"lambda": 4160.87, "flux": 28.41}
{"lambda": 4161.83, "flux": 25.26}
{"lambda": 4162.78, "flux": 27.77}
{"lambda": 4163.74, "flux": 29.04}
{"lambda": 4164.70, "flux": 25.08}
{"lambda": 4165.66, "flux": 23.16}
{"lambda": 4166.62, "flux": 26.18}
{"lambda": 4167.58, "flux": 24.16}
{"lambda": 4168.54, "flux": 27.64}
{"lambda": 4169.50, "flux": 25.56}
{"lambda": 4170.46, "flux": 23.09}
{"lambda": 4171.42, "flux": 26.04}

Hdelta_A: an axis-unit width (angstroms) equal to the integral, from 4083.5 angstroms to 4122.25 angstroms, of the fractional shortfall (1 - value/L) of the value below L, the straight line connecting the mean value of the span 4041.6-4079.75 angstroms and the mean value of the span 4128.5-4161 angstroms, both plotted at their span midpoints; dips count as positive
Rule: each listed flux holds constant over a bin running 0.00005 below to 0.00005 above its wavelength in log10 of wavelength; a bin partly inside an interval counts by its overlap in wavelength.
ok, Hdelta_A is 6.2 angstroms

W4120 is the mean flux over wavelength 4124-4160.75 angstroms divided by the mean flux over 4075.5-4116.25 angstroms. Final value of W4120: 1.16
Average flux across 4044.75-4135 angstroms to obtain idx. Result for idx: 25.2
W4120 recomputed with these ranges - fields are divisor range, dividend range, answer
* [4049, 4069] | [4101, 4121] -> 0.82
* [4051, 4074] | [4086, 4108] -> 0.76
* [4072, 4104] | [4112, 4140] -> 1.11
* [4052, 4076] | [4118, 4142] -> 0.95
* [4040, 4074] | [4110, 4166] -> 0.94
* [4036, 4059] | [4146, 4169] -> 0.95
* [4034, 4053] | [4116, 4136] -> 0.92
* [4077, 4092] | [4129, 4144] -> 1.00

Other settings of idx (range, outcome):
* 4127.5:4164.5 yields 26.4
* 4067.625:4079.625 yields 26.6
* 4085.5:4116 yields 21.7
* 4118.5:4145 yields 26.1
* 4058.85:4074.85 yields 27.9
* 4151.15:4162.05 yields 26.6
